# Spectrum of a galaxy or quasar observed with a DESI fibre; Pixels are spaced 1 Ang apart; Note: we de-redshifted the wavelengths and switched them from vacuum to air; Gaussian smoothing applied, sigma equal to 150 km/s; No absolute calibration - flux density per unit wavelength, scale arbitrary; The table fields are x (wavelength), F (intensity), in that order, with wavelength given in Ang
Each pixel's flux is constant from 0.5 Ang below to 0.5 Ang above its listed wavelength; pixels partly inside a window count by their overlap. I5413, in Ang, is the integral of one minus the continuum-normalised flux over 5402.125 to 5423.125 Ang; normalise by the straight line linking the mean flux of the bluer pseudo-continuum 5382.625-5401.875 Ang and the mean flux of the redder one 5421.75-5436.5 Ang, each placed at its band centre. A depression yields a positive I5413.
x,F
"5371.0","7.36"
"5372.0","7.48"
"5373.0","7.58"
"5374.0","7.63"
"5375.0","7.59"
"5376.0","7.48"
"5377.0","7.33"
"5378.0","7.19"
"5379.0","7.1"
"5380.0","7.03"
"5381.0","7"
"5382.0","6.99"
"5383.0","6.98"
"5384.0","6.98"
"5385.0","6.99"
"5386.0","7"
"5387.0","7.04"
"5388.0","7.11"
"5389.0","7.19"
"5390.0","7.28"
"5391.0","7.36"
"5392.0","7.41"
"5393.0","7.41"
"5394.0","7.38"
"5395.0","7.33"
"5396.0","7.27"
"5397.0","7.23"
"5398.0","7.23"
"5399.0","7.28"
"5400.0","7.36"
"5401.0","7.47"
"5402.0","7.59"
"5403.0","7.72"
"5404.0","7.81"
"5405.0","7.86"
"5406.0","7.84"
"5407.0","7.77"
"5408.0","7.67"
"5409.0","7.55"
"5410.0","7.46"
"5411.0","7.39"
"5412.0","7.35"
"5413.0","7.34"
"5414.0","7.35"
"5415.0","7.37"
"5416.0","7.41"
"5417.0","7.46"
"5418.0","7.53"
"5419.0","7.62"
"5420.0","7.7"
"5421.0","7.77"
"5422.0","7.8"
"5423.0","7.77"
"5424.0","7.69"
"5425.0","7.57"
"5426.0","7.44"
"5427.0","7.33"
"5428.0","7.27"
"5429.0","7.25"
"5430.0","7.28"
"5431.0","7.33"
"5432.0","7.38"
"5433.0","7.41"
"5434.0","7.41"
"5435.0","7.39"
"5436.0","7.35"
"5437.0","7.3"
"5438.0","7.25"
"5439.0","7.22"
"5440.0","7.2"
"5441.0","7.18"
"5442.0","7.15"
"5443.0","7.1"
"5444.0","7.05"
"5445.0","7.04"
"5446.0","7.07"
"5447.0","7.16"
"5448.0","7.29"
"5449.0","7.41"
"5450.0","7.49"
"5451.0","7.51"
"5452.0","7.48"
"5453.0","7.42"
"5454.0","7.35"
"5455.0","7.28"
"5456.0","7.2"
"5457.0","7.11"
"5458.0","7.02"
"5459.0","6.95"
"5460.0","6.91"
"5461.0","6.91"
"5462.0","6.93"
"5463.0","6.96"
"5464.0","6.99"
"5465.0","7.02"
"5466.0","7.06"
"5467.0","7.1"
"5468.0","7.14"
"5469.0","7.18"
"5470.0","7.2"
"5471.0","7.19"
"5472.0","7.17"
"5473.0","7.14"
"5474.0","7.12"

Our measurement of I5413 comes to -0.7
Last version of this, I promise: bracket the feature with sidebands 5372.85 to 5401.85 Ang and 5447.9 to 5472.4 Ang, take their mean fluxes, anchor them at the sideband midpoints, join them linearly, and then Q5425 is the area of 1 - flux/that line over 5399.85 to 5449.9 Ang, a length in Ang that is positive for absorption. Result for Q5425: -1.55 Ang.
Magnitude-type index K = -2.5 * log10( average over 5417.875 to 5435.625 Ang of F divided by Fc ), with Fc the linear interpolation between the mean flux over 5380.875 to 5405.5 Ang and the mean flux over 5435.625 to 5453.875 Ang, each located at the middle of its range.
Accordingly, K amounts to -0.03 mag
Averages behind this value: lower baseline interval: 7.3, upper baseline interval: 7.26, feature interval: 7.49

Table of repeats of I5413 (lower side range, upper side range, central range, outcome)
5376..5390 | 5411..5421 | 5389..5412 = -0.6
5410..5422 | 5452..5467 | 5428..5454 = -0.1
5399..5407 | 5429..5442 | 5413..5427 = -0.2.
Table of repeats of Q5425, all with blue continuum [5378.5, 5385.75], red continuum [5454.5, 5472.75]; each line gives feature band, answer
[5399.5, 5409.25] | -0.9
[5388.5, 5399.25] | -0.4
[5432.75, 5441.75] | -0.3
